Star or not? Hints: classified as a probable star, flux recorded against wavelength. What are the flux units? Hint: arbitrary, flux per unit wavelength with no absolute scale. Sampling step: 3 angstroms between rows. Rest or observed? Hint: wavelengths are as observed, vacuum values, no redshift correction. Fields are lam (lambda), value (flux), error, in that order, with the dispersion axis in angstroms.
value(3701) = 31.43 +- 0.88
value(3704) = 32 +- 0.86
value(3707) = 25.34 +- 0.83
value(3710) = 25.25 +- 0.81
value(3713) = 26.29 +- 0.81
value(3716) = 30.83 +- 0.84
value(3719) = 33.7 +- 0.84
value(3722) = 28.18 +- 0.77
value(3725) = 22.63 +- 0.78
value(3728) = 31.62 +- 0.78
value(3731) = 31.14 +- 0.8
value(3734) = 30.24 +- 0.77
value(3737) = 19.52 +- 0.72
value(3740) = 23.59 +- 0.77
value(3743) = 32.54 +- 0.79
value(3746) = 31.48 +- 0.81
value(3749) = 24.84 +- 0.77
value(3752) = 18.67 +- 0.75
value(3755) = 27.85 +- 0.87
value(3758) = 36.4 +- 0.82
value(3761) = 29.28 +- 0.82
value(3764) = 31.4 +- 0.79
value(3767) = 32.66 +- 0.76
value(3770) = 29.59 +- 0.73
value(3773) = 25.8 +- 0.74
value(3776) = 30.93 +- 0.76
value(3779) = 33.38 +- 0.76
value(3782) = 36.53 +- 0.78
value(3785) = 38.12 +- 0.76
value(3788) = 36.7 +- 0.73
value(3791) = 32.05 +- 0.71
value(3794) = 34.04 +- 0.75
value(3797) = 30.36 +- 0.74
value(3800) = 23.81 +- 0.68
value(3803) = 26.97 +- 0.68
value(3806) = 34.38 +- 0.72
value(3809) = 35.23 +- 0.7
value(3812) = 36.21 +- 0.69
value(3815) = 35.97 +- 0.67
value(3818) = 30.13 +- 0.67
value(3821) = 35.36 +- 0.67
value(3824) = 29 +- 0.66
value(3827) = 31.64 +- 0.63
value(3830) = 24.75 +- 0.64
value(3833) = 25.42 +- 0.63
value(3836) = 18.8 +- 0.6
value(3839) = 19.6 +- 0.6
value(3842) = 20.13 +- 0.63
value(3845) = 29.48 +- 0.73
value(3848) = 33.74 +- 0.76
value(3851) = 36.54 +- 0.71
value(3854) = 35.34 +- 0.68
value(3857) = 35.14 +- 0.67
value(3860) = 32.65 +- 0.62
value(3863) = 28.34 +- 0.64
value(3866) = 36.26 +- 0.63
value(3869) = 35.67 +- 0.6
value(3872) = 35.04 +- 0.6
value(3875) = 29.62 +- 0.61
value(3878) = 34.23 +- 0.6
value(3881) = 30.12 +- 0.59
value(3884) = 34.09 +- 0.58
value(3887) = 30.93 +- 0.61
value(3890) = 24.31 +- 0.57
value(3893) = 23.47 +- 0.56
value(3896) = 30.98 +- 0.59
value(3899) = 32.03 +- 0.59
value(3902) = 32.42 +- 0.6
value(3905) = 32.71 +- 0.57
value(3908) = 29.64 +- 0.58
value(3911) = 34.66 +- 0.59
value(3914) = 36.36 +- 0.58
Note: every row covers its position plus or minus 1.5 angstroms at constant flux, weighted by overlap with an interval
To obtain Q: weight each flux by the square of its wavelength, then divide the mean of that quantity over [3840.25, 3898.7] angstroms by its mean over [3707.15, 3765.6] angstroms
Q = 1.2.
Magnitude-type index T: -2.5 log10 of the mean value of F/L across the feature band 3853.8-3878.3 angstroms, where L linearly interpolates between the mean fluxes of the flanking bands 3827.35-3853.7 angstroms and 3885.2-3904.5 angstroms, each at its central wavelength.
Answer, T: -0.20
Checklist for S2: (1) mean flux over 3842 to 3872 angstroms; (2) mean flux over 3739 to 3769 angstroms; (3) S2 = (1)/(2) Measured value 1.1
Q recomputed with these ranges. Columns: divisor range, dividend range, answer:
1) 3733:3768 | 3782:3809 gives 1.18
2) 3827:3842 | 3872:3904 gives 1.37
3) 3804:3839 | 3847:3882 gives 1.14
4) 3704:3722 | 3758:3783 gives 1.13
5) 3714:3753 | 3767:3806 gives 1.18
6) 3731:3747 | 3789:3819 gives 1.20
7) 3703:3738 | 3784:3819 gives 1.22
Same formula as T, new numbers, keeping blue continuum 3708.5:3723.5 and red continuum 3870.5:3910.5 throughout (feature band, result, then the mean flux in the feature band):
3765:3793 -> -0.11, 32.9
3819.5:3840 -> 0.14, 26.5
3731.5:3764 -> 0.06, 27.7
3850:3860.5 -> -0.15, 35.1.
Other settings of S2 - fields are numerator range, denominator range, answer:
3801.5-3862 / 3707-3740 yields 1.10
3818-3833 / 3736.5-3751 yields 1.12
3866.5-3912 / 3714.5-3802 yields 1.05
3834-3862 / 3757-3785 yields 0.90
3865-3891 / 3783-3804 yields 1.01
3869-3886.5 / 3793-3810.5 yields 1.07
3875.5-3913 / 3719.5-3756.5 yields 1.14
